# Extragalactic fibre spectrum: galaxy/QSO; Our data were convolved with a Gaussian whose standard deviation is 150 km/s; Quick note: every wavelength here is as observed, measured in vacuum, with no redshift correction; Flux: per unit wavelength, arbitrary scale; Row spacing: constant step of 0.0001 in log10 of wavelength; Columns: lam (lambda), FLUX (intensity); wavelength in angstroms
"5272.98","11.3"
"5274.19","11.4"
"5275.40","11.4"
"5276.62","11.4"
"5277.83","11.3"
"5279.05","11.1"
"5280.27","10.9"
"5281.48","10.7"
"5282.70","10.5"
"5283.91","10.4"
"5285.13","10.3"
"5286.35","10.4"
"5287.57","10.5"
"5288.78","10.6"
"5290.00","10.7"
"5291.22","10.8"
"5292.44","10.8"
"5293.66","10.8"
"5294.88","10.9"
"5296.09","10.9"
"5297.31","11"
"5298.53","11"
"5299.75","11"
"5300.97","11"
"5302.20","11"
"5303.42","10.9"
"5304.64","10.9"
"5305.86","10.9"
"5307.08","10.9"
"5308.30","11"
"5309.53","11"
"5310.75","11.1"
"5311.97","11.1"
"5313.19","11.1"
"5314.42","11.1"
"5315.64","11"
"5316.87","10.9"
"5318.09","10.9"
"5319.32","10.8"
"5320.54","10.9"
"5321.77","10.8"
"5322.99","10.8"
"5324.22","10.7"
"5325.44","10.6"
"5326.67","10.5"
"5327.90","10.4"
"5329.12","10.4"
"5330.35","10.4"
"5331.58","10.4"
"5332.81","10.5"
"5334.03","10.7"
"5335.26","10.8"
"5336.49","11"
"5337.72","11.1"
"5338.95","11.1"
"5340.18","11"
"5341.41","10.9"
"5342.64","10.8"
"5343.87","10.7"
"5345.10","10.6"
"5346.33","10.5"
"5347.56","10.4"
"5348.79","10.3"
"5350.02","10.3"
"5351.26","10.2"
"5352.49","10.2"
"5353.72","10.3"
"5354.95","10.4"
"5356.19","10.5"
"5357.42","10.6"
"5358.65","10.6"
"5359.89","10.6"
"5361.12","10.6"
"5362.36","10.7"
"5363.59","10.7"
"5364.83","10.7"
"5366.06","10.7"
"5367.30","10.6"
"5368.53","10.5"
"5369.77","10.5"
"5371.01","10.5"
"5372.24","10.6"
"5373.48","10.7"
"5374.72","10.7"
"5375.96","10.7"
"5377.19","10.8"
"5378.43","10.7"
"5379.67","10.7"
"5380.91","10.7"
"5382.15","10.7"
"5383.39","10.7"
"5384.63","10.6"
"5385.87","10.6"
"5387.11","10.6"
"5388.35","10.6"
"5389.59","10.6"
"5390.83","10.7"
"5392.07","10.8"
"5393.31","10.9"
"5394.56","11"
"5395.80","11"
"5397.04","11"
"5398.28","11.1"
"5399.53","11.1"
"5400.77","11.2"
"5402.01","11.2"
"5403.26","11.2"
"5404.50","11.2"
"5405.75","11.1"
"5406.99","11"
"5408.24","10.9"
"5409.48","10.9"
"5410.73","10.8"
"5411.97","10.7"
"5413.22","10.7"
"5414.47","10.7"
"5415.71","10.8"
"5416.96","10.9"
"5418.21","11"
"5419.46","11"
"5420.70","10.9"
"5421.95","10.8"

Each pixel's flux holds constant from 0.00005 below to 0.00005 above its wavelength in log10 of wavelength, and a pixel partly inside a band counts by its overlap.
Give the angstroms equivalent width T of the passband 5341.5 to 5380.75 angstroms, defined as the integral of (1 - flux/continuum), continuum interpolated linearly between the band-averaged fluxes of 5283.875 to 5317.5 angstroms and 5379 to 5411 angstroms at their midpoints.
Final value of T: 1.1 angstroms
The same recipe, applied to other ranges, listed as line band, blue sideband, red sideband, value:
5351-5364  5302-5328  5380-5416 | 0.5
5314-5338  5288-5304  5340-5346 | 0.2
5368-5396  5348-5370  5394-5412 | 0.2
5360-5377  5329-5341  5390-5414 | 0.4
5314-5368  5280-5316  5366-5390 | 0.4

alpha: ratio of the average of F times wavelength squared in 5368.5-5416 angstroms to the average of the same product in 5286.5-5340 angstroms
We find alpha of 1.03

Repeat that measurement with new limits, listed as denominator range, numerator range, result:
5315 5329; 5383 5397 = 1.03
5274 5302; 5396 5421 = 1.06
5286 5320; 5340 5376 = 0.99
